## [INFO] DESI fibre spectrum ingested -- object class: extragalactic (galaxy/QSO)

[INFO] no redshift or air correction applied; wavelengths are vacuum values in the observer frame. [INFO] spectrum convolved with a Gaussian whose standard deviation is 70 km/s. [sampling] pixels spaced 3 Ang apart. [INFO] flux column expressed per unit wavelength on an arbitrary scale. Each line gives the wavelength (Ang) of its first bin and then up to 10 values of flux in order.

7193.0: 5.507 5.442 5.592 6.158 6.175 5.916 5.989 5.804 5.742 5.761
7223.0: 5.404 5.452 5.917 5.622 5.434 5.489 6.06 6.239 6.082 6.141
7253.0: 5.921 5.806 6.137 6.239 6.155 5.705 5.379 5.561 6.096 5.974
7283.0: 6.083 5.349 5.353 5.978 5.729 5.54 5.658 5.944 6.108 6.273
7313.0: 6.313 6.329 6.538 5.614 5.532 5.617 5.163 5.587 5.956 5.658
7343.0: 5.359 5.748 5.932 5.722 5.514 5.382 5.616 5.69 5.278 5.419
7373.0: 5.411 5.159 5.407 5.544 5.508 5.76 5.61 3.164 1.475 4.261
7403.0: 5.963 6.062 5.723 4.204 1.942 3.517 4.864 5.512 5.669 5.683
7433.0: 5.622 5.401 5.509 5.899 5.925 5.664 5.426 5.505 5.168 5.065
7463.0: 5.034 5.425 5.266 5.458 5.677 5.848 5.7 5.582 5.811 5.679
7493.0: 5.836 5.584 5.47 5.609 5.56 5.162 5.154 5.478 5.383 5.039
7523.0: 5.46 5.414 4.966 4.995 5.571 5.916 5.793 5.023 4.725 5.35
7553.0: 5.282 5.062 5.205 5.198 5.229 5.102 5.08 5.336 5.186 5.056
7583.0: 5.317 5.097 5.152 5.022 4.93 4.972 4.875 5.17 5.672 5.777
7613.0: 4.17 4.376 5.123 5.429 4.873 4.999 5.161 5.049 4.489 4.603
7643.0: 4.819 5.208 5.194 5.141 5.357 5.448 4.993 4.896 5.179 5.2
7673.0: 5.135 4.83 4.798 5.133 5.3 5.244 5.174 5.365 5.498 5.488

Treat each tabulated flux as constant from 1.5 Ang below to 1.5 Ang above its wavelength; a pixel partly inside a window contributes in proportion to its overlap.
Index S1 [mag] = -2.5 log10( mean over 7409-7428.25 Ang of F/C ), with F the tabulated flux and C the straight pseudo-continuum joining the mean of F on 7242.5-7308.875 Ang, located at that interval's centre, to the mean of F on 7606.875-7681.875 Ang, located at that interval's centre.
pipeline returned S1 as 0.26 mag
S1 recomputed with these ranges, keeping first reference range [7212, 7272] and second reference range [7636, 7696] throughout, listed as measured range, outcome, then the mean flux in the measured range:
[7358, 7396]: 0.07 mag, 5.25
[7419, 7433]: 0.02 mag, 5.38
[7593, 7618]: 0.04 mag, 5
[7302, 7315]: -0.08 mag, 6.15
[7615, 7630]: 0.04 mag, 4.99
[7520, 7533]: 0.03 mag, 5.2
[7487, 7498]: -0.06 mag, 5.7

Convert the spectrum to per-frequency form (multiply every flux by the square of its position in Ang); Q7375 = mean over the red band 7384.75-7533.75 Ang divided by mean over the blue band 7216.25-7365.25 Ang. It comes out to 0.9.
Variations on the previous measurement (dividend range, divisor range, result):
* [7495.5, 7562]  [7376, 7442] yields 1.12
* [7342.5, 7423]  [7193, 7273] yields 0.89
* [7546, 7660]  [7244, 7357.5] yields 0.95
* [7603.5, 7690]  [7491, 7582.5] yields 0.98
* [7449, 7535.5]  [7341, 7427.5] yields 1.11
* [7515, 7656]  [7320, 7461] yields 1.03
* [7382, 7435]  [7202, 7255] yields 0.86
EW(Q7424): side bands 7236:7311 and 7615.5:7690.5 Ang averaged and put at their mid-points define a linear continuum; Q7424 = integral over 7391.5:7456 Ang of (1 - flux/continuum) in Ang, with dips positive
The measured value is 7.3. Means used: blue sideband 5.87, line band 4.92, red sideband 5.05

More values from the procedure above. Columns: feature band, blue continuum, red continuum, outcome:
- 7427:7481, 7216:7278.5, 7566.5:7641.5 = -1.4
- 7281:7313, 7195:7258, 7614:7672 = -0.8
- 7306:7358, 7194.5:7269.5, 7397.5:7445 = -3.8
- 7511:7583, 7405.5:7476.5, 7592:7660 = -2.0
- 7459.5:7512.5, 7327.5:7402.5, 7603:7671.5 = -3.5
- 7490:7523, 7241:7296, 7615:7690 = -0.5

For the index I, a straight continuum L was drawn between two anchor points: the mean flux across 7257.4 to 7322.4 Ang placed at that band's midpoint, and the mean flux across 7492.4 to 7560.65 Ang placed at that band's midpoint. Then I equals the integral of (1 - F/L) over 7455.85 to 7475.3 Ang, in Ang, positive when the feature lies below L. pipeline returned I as 0.75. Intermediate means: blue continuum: 5.92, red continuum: 5.34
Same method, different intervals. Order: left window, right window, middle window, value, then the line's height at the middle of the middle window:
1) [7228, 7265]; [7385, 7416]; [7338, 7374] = -4.7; 4.92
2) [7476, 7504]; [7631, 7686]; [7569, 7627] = 2.1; 5.27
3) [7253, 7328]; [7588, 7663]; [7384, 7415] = 5.5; 5.61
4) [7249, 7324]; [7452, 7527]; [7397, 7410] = 1.4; 5.65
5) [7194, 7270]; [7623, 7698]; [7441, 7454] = -0.6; 5.46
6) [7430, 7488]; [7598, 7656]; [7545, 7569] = 0.4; 5.23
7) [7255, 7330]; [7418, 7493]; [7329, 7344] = 0.6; 5.77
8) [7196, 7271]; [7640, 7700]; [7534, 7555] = -0.1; 5.35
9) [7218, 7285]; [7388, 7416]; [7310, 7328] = -3.0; 5.19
